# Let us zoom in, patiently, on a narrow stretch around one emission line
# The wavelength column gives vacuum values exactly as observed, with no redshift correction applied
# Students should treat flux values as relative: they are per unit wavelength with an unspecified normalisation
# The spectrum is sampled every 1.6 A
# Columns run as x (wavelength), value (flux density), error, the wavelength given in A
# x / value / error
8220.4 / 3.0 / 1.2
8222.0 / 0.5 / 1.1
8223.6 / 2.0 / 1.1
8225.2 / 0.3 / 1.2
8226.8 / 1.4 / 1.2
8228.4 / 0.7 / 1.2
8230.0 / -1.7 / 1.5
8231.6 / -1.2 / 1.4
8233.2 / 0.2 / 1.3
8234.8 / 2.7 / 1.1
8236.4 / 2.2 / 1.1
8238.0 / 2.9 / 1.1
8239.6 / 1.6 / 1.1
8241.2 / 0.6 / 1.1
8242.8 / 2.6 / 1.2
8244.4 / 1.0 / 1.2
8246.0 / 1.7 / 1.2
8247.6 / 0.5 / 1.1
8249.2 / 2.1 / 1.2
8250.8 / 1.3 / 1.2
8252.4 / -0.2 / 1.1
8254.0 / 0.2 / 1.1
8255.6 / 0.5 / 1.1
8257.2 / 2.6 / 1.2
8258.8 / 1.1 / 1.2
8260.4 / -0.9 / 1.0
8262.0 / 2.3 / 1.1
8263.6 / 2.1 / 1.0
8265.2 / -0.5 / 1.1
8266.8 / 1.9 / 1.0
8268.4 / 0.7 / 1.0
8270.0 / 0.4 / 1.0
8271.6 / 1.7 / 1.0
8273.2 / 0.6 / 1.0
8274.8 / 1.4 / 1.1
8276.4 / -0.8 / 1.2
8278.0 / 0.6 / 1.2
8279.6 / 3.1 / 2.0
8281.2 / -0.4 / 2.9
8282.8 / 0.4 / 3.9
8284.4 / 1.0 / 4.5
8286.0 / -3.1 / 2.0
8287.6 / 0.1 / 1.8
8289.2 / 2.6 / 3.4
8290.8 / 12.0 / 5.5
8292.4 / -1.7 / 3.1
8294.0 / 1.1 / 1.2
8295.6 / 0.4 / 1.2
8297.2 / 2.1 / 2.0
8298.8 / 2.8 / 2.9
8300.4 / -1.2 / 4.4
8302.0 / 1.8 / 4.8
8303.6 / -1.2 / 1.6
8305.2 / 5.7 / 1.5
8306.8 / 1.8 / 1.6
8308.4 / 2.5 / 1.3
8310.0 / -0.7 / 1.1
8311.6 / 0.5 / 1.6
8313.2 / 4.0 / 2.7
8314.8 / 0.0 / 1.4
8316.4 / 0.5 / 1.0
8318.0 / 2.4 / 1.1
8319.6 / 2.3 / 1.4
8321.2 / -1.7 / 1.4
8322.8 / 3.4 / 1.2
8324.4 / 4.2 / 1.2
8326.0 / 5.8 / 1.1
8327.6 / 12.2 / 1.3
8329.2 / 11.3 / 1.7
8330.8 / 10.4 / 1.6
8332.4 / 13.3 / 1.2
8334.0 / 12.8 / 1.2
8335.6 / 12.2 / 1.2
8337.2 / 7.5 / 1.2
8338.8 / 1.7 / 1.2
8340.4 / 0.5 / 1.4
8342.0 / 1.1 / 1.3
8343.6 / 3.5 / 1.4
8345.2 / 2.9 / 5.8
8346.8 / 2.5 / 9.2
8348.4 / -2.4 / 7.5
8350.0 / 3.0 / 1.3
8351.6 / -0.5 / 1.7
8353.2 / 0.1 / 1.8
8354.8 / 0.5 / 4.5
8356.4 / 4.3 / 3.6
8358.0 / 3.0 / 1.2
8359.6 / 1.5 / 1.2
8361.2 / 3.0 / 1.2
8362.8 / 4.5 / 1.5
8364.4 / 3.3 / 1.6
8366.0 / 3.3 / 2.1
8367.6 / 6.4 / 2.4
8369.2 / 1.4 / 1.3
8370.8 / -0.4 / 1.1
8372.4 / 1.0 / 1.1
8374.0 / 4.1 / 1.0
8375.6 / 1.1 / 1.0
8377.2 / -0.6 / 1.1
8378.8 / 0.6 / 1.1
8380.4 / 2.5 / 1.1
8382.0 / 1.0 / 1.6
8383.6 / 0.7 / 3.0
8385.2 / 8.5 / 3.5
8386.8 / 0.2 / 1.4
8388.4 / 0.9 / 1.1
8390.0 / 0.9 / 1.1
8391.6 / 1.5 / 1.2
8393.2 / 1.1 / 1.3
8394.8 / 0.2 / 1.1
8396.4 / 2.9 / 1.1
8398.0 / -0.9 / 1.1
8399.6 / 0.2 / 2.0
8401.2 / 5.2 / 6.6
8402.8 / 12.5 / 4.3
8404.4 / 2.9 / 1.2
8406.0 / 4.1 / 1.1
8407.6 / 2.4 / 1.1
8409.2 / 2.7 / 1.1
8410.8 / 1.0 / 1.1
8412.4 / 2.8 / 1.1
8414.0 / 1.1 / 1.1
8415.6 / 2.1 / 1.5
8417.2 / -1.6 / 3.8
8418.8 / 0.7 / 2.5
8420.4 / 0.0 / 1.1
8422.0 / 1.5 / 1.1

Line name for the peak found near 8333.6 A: [O II] 3727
